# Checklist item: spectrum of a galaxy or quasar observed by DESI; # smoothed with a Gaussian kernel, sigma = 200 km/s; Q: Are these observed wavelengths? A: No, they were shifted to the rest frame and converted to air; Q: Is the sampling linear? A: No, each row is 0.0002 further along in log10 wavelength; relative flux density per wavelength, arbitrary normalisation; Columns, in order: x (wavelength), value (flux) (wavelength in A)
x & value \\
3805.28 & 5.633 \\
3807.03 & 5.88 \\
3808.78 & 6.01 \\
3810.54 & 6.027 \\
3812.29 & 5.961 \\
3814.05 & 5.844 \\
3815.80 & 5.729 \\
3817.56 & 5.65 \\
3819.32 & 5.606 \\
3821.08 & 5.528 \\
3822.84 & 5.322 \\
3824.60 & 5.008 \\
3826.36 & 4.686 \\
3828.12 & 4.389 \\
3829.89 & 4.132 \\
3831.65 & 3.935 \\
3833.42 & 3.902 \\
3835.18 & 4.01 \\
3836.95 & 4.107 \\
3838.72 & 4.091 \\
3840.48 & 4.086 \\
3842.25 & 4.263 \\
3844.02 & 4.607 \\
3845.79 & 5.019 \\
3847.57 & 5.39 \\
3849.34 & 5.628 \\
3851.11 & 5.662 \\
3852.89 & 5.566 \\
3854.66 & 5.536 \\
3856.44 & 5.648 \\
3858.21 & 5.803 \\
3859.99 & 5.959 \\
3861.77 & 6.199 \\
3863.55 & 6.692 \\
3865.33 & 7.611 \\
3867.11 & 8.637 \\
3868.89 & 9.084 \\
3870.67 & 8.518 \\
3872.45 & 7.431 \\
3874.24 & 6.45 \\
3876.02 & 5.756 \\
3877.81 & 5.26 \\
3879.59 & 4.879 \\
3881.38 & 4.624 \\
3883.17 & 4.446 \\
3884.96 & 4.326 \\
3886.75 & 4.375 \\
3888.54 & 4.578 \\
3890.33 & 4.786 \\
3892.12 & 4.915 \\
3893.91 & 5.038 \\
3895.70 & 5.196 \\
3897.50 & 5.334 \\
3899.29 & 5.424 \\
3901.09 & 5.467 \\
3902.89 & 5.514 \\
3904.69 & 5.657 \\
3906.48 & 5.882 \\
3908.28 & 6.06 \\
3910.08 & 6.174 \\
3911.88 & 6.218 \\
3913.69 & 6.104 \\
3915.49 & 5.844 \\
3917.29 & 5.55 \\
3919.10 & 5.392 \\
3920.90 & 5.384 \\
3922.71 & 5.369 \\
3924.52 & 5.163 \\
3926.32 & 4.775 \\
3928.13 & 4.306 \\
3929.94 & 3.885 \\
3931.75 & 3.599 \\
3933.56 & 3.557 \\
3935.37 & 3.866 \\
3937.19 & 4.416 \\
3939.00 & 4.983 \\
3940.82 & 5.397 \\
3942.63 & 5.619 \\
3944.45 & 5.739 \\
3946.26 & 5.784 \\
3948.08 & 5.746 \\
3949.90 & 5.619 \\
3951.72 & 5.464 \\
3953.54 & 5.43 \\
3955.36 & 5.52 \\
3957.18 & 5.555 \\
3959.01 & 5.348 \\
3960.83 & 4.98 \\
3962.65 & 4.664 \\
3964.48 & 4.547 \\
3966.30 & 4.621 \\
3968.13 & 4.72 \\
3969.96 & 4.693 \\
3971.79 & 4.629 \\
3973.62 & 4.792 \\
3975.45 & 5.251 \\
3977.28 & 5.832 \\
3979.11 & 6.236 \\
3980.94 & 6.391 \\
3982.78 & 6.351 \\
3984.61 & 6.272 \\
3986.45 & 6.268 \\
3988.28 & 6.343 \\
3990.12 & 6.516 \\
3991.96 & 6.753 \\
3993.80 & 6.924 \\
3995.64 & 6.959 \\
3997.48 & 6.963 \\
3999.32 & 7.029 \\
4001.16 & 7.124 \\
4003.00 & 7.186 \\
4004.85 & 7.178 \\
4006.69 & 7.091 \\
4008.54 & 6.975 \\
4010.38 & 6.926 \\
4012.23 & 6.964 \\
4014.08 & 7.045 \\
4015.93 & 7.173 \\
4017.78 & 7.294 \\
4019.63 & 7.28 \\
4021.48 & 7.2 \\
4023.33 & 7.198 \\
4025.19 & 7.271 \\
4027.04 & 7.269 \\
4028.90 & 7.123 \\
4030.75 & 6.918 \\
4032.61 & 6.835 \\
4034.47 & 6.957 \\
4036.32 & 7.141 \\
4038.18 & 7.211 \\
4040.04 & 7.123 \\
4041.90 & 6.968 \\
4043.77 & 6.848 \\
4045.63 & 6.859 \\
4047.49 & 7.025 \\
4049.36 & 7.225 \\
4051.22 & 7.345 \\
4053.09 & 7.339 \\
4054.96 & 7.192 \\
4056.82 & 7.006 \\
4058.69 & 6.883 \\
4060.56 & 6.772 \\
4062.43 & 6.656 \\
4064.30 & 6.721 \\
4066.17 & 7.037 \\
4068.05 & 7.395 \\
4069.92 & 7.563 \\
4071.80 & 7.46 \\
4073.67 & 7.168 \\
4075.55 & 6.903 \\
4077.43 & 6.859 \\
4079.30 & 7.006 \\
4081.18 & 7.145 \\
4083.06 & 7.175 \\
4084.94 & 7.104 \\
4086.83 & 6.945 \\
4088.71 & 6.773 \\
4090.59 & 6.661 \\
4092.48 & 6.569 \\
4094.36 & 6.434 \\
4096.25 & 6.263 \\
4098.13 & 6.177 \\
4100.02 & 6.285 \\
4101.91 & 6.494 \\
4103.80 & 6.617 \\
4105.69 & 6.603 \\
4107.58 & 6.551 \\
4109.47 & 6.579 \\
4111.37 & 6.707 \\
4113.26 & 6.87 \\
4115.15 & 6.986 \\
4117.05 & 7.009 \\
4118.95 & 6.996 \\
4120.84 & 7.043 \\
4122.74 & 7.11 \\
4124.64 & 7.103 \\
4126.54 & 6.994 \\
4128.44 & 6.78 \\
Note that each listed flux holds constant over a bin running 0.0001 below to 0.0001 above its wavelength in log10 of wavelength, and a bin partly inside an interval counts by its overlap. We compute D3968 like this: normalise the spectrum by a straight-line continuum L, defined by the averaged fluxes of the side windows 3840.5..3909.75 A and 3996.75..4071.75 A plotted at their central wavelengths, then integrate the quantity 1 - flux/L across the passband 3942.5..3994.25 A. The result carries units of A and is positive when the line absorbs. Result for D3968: 7.3 A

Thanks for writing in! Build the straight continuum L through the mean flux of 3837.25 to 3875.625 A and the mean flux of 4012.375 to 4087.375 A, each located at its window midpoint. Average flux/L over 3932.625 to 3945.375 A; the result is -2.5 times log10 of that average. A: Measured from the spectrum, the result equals 0.33 mag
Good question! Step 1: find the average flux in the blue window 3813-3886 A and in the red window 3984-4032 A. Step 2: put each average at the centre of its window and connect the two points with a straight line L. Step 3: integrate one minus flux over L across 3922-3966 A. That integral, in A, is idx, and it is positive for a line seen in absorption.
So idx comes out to 9.75 A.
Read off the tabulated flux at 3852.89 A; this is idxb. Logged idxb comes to 5.566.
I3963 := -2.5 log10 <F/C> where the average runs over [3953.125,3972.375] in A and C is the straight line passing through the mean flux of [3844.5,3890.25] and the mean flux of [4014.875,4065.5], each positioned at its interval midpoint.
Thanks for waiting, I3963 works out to 0.30 mag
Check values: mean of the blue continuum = 5.93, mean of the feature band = 4.97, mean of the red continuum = 7.07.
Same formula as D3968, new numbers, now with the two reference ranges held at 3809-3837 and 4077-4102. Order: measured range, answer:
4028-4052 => -2.41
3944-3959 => 0.66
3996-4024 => -4.03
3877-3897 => 2.45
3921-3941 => 4.30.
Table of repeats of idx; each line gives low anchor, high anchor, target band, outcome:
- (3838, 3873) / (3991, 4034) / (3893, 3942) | 9.8 A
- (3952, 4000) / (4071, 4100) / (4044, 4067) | -1.7 A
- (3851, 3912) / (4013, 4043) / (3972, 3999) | 2.0 A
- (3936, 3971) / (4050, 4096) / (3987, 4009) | -3.9 A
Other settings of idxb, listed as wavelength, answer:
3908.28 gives 6.06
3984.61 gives 6.272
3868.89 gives 9.084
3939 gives 4.983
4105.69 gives 6.603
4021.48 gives 7.2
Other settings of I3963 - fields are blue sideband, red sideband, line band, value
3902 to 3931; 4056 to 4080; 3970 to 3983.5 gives 0.10 mag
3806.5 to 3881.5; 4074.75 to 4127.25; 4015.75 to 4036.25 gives -0.11 mag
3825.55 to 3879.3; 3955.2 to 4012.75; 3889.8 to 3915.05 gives 0.04 mag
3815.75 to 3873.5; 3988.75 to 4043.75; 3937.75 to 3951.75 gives 0.17 mag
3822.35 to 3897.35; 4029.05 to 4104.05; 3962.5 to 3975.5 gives 0.30 mag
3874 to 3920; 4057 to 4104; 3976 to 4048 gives -0.10 mag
